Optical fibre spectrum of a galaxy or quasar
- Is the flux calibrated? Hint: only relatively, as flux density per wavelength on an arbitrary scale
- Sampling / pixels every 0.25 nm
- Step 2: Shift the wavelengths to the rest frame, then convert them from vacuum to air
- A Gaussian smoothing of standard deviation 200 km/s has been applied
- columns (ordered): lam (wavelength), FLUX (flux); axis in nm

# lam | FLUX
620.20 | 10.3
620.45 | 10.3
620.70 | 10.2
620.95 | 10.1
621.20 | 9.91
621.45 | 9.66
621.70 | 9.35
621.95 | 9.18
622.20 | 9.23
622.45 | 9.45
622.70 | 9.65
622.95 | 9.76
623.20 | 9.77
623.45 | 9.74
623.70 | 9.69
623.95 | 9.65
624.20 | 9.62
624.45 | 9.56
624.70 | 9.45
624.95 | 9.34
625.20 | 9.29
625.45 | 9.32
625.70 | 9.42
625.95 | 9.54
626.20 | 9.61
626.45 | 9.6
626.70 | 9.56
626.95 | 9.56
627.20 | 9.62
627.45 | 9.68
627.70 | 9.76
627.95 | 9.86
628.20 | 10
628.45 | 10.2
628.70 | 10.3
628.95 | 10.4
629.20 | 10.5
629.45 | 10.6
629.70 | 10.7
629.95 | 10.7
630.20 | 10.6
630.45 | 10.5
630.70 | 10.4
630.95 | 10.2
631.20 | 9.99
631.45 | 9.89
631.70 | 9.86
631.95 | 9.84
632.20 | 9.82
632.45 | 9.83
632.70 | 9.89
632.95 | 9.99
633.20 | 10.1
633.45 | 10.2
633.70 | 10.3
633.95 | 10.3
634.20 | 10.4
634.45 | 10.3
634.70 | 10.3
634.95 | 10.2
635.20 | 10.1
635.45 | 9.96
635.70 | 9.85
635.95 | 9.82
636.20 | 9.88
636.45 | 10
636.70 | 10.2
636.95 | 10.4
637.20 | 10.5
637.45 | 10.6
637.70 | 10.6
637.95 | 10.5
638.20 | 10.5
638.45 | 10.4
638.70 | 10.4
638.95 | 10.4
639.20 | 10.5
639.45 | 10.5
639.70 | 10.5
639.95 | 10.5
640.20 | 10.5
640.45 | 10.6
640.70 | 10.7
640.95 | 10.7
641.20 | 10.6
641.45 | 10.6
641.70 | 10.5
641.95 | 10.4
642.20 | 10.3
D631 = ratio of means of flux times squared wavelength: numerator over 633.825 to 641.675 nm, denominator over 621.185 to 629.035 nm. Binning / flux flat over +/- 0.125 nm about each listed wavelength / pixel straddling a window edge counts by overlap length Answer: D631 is 1.12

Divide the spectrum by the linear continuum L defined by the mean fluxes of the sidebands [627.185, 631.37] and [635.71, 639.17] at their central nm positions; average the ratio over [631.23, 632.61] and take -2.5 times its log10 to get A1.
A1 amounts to 0.044 mag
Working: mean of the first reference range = 10.2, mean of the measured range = 9.86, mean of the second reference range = 10.3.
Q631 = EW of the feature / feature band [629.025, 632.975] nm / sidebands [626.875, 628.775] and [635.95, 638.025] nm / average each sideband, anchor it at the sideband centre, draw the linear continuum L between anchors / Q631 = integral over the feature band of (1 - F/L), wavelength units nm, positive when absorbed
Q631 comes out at -0.08 nm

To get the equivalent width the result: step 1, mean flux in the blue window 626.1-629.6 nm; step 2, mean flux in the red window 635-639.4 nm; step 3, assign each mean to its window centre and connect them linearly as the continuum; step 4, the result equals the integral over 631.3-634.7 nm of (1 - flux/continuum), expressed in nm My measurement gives 0.02 nm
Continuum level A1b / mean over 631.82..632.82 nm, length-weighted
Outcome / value 9.84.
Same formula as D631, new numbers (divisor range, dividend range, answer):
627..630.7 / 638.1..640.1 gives 1.06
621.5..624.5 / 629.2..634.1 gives 1.10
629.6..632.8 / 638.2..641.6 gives 1.06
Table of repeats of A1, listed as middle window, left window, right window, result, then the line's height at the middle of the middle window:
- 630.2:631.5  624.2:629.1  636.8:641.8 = -0.03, 9.97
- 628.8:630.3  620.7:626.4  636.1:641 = -0.07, 9.92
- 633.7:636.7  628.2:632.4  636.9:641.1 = 0.03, 10.4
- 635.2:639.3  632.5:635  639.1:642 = 0.01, 10.4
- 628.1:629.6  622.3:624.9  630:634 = -0.04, 9.93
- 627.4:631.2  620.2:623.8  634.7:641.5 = -0.03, 10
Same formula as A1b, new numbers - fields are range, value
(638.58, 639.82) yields 10.5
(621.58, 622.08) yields 9.26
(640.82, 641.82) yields 10.6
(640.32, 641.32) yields 10.6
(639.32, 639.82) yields 10.5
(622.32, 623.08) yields 9.62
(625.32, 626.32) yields 9.47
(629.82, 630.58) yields 10.6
